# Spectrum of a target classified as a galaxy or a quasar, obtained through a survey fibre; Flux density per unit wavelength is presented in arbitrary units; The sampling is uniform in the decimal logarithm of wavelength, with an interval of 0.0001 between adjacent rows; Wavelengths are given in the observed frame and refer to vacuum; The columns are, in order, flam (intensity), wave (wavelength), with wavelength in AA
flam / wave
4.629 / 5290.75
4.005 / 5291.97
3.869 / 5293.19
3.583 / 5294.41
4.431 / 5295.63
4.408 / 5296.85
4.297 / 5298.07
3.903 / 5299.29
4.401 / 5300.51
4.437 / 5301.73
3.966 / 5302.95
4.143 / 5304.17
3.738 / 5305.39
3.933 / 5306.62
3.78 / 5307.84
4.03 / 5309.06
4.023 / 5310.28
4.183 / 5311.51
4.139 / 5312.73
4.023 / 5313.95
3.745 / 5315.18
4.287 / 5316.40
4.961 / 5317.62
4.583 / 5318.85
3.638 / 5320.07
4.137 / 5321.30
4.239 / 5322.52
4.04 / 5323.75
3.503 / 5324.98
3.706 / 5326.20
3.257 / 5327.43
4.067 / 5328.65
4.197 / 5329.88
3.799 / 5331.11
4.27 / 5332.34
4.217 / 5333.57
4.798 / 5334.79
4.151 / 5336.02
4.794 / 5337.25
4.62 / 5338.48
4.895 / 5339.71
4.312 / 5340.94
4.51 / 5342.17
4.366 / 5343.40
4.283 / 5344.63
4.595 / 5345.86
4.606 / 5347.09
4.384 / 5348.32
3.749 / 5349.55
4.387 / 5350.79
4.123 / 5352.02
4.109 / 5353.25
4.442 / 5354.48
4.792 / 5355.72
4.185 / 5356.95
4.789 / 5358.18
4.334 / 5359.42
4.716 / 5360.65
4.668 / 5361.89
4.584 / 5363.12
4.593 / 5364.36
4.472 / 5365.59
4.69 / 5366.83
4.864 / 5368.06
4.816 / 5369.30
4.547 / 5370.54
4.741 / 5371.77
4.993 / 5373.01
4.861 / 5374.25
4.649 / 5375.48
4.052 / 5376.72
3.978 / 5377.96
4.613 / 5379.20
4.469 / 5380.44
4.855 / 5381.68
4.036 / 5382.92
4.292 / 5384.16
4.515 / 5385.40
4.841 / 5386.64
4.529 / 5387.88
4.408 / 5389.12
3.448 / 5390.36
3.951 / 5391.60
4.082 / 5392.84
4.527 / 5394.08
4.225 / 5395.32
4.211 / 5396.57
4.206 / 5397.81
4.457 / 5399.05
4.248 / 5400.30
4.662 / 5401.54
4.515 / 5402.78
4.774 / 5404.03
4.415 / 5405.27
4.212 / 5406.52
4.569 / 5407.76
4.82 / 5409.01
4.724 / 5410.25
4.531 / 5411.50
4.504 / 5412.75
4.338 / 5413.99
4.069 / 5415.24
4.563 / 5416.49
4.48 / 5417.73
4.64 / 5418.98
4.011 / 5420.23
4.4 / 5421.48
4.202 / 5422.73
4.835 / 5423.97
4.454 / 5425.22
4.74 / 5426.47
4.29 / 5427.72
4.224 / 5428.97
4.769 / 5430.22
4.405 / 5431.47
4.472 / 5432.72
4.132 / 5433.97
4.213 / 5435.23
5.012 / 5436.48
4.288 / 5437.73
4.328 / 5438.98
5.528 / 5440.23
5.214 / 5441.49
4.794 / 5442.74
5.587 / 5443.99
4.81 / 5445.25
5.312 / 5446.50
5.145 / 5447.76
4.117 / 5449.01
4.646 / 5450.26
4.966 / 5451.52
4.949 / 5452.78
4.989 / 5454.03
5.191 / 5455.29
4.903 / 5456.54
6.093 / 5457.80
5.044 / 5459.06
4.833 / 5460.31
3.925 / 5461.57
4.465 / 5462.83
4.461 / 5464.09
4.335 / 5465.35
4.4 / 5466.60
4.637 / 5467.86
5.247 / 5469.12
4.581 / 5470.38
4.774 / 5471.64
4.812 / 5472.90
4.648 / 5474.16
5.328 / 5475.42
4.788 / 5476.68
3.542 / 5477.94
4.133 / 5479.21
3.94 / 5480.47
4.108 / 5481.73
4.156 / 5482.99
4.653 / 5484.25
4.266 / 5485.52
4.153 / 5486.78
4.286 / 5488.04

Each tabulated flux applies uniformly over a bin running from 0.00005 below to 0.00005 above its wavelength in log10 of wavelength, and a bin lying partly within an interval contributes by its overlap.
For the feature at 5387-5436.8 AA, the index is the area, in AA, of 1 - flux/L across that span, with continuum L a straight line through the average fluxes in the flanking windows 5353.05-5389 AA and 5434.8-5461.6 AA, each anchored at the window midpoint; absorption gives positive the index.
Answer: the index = 3.7 AA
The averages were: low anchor 4.56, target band 4.41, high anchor 4.93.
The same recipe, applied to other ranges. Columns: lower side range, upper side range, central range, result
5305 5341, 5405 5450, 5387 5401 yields 0.70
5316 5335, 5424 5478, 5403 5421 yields 0.26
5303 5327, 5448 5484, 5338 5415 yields -3.18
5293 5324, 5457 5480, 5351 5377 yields -1.63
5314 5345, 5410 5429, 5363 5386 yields -1.24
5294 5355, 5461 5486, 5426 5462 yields -3.17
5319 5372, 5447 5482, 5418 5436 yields 0.63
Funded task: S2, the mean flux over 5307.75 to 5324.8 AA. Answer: 4.12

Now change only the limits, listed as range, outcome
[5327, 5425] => 4.43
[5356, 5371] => 4.61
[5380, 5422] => 4.4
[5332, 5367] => 4.46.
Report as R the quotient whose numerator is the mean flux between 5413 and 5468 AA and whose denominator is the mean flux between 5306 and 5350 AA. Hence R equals 1.1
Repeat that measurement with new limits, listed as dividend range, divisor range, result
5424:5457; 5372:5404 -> 1.08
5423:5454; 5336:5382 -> 1.04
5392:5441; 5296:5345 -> 1.07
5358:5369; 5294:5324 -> 1.12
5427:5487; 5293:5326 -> 1.14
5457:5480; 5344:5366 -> 1.05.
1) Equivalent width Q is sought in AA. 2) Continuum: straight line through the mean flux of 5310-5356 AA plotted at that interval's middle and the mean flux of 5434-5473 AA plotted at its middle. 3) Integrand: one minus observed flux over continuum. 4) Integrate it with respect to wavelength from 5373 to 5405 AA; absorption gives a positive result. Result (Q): 0.8 AA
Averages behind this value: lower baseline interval 4.23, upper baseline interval 4.81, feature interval 4.39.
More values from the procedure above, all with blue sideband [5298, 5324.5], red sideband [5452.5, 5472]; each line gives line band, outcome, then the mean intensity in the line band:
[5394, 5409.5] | 0.3 AA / 4.44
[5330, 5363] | -1.1 AA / 4.42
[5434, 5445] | -0.3 AA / 4.83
